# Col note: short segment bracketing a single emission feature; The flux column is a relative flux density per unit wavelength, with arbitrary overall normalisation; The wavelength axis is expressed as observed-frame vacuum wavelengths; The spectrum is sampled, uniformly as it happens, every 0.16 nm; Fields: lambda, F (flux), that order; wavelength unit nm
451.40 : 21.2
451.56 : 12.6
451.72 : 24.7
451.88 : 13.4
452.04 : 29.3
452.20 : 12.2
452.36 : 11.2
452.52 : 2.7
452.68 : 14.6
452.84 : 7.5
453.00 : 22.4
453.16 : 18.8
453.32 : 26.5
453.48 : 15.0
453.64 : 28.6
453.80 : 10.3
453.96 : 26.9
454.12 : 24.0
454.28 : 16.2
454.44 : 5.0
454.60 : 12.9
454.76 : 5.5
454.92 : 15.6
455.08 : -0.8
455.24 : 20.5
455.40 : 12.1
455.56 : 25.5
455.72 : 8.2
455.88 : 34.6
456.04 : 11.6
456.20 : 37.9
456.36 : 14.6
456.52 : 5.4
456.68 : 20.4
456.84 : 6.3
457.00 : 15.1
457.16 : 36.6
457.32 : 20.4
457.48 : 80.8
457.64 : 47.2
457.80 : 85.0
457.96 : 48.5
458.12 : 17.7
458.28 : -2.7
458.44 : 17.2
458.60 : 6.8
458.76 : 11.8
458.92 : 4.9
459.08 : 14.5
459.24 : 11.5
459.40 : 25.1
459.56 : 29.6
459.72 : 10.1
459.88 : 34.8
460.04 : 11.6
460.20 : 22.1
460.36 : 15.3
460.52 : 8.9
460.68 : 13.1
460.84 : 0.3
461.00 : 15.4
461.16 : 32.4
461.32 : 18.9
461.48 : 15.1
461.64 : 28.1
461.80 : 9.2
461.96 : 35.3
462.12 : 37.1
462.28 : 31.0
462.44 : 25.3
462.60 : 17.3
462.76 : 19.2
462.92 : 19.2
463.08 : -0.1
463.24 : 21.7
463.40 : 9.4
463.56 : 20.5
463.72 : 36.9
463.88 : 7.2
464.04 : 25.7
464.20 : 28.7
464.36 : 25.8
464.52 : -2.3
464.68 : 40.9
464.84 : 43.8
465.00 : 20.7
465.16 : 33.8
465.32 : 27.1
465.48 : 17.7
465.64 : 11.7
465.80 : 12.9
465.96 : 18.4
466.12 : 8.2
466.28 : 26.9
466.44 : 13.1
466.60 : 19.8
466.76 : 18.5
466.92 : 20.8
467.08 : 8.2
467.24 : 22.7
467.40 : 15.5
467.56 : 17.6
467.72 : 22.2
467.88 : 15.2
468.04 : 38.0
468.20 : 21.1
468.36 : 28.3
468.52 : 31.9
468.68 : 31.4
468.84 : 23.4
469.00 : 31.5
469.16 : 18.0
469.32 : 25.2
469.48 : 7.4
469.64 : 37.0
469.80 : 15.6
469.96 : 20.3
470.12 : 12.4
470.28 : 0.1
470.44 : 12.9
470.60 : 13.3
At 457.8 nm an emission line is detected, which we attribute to [O II] 3727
